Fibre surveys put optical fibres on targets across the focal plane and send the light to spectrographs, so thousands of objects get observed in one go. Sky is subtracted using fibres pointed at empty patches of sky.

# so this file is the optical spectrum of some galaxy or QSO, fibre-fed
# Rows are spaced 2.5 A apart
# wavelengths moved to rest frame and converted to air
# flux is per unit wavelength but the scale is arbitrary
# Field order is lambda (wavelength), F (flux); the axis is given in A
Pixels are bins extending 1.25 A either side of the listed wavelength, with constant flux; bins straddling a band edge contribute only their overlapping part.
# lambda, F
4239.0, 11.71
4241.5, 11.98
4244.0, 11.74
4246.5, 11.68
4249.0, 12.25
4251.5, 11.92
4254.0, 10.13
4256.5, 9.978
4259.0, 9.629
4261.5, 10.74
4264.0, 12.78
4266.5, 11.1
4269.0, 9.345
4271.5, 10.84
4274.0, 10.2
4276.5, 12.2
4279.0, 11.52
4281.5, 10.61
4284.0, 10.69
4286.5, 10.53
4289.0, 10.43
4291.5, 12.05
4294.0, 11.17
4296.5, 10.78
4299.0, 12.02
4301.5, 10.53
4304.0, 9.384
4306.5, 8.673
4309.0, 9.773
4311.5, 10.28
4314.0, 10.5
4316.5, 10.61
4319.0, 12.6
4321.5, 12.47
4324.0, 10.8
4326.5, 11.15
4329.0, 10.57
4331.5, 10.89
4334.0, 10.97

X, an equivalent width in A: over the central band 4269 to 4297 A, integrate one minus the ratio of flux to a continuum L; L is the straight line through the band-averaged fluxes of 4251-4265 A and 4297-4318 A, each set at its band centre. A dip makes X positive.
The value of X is -1.11 A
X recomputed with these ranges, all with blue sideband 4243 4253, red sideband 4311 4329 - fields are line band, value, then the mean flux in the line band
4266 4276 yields 1.0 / 10.5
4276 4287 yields 0.5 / 11.1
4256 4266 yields 0.7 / 10.9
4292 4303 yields 0.2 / 11.1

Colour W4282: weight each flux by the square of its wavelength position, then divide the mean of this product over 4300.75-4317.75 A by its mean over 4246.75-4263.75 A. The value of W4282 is 0.9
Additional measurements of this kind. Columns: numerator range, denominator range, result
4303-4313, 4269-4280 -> 0.88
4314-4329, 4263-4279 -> 1.05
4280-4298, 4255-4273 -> 1.04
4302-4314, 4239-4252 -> 0.84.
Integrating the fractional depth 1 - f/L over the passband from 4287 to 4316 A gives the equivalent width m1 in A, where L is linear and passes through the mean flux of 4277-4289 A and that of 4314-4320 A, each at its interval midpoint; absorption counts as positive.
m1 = 1.6 A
